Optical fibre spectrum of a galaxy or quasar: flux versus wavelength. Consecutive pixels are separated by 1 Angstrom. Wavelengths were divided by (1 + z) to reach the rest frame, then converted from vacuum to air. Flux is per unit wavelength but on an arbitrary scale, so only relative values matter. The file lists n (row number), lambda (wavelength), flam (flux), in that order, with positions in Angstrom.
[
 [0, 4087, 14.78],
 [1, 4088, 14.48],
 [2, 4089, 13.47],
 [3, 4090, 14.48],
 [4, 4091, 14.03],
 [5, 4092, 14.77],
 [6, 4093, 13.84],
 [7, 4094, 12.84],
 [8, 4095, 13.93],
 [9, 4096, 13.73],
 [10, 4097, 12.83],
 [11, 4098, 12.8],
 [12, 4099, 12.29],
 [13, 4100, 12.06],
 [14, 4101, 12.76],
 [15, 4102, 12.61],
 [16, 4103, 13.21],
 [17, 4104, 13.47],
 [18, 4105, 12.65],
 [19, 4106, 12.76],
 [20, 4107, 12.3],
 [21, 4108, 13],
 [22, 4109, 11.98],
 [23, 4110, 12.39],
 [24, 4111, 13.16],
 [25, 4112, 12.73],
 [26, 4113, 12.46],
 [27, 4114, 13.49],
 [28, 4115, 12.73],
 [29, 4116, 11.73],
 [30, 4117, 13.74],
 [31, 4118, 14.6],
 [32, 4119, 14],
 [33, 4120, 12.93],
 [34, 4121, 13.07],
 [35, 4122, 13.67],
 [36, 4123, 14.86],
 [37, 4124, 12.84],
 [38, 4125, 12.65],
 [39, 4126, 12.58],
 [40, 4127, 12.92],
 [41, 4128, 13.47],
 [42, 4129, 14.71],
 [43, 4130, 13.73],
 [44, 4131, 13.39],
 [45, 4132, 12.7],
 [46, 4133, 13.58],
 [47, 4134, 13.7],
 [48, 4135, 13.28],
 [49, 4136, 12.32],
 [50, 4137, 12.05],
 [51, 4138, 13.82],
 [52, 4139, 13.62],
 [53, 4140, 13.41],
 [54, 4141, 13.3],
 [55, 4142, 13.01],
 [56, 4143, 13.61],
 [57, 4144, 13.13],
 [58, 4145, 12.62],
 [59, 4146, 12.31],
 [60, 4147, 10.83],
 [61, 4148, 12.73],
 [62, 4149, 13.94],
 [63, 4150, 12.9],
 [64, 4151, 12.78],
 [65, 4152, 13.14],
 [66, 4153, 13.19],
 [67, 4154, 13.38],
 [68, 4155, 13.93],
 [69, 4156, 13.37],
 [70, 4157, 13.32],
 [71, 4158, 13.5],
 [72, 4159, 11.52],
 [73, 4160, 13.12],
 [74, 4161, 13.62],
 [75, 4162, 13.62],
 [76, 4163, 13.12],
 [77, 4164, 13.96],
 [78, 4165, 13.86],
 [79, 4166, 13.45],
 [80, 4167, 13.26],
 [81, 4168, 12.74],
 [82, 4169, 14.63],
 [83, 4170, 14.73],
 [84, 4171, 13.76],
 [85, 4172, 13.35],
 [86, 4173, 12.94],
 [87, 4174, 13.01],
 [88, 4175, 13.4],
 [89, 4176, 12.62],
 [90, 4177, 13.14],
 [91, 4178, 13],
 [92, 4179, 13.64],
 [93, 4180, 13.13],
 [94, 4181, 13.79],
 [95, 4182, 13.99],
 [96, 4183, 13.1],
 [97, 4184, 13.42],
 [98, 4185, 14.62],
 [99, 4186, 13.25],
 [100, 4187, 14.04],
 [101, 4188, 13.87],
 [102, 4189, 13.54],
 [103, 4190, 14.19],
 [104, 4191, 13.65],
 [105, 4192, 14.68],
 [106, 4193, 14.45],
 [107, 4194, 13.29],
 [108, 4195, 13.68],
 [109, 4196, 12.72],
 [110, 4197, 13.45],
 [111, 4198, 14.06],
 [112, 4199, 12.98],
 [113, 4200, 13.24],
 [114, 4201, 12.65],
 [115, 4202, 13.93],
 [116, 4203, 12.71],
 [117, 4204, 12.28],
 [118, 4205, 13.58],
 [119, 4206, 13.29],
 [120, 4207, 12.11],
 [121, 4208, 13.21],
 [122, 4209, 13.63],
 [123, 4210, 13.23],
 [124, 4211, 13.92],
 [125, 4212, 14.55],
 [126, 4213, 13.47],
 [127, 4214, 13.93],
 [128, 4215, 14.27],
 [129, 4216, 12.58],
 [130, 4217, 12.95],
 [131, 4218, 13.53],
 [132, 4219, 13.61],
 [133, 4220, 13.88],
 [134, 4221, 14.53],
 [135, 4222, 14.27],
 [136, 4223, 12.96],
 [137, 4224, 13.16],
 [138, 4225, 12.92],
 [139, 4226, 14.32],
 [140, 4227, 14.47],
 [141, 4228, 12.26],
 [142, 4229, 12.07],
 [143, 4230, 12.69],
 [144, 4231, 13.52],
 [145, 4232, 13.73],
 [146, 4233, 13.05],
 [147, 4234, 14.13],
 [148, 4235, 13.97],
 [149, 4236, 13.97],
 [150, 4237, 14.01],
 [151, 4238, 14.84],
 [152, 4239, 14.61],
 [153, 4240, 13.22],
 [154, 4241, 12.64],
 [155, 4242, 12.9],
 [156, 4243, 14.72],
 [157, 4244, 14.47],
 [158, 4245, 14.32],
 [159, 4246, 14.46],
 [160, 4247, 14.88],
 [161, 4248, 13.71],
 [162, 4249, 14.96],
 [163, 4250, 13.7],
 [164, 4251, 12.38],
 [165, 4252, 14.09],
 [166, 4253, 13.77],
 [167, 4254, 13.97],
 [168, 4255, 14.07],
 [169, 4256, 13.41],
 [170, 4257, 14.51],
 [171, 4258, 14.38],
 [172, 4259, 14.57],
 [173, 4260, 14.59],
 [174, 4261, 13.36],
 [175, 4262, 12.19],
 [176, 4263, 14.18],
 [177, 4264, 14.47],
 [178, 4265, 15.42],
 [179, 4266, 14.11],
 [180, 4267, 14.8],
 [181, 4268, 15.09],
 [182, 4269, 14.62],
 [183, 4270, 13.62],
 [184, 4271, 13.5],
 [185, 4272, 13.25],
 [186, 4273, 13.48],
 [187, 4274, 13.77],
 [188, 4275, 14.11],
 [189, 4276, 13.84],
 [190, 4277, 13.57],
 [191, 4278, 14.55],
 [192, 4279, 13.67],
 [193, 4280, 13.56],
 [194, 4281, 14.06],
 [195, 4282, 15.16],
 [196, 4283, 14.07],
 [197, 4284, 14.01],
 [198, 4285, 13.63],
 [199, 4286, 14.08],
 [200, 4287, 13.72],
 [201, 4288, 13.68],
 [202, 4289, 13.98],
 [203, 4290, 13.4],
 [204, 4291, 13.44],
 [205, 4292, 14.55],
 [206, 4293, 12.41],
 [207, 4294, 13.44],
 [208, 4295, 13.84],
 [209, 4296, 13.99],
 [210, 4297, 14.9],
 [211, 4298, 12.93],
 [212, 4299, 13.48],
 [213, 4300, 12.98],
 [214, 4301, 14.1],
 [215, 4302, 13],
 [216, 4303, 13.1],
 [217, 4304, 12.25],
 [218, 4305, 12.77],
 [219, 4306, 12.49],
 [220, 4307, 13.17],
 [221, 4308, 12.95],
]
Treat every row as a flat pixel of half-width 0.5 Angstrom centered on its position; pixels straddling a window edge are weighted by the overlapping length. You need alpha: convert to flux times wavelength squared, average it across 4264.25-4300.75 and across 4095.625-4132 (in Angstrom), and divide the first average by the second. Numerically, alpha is 1.15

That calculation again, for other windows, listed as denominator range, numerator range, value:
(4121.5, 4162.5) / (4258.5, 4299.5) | 1.13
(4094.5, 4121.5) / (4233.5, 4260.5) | 1.16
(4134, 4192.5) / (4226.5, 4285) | 1.09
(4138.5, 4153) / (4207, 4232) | 1.08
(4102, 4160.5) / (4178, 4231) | 1.07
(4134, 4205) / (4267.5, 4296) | 1.10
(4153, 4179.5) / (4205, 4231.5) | 1.03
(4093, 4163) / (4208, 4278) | 1.12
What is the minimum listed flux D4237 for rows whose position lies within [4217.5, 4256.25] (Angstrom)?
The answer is 12.07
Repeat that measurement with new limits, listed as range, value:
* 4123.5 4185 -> 10.83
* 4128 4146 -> 12.05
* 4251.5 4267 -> 12.19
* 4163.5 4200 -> 12.62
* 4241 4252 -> 12.38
